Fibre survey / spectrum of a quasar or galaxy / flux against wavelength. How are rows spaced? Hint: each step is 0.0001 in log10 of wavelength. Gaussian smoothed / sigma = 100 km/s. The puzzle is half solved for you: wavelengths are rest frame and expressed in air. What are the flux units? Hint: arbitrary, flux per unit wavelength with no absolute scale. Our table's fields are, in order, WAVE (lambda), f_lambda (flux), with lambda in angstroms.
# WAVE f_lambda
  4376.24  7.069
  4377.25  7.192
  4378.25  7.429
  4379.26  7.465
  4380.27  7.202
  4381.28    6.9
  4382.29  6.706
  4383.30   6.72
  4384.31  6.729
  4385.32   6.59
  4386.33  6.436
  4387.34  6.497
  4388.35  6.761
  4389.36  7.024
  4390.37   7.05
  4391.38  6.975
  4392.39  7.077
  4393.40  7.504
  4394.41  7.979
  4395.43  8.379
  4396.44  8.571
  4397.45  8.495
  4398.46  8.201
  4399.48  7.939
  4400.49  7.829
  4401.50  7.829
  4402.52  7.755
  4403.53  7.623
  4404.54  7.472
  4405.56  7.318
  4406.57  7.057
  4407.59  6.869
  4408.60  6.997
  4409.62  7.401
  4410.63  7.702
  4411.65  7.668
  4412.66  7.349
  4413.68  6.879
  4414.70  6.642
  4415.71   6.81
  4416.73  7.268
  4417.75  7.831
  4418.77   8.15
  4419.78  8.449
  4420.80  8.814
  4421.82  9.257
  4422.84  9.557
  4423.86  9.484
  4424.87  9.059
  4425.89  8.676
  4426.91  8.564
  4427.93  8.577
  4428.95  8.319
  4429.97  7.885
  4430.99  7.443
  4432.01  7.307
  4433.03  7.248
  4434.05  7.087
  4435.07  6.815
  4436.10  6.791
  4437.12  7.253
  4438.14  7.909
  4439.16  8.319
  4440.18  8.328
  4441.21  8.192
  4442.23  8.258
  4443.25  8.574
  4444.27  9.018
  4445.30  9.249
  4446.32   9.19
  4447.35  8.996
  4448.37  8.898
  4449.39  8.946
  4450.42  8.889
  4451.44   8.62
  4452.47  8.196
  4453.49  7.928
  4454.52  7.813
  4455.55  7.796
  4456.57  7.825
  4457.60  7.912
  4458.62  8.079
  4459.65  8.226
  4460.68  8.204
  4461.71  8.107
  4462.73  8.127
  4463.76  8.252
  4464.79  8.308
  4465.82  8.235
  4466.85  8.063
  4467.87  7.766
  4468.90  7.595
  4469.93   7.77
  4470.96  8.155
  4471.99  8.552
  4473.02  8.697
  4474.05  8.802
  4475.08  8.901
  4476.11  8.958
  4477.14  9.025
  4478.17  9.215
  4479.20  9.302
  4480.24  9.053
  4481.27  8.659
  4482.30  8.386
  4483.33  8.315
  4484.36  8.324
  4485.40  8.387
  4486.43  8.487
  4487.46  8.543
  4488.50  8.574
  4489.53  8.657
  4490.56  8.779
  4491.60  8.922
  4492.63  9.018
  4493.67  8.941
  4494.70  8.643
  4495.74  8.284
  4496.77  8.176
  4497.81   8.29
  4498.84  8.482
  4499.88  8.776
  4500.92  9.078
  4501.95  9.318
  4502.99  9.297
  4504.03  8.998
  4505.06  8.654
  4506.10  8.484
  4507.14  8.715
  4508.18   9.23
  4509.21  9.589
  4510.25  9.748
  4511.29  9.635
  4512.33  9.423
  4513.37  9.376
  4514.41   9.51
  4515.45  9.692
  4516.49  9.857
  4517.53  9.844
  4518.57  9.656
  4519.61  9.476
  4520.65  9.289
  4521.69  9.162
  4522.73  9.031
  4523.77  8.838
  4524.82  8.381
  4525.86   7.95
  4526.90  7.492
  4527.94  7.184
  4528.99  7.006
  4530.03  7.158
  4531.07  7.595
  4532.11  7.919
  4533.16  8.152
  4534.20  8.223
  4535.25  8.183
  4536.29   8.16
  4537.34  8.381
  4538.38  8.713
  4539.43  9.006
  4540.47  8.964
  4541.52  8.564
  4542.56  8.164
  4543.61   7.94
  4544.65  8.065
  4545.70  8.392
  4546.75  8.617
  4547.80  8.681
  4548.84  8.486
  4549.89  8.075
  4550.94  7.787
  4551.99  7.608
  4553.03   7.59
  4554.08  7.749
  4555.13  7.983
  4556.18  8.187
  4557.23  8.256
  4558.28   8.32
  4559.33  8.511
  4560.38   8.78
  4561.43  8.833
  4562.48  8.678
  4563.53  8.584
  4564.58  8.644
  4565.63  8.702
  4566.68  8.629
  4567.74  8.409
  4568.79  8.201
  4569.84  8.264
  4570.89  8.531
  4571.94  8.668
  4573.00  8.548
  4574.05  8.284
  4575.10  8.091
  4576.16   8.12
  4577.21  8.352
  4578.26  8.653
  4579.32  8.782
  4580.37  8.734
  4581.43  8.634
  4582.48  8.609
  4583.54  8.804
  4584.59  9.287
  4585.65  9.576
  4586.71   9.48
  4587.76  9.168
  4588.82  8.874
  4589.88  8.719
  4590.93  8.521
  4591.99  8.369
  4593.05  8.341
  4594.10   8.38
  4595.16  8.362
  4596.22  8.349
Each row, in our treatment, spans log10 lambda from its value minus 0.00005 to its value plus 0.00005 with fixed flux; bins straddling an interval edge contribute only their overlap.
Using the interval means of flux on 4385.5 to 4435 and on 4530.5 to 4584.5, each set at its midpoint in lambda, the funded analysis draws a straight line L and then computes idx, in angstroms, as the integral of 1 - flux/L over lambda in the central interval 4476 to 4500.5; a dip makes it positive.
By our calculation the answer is -1.8 angstroms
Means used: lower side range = 7.72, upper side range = 8.38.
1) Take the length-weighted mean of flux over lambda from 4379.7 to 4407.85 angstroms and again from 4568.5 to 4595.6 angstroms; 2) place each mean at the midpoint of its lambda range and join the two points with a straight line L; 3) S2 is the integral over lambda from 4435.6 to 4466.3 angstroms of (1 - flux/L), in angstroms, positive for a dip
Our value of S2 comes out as -2.2 angstroms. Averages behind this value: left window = 7.34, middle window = 8.28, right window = 8.64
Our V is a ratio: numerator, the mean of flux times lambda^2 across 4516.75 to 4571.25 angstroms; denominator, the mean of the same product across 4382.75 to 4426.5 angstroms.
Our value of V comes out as 1.2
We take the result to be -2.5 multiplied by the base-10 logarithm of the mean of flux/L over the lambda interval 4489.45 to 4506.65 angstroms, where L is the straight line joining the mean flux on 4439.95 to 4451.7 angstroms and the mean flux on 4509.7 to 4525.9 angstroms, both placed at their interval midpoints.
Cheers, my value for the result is 0.05 mag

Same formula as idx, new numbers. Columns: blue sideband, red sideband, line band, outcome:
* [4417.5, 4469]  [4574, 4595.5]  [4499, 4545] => -1.3 angstroms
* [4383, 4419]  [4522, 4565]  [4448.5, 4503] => -4.6 angstroms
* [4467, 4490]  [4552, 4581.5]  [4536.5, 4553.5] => 0.2 angstroms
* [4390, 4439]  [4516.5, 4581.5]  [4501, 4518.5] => -2.4 angstroms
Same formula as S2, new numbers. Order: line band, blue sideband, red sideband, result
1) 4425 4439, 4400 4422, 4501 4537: 0.11 angstroms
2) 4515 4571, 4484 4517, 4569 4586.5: 2.26 angstroms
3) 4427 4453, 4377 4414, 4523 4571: -1.96 angstroms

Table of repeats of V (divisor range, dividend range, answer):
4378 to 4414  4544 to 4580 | 1.23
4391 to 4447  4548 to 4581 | 1.13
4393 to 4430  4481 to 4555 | 1.13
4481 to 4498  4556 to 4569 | 1.03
